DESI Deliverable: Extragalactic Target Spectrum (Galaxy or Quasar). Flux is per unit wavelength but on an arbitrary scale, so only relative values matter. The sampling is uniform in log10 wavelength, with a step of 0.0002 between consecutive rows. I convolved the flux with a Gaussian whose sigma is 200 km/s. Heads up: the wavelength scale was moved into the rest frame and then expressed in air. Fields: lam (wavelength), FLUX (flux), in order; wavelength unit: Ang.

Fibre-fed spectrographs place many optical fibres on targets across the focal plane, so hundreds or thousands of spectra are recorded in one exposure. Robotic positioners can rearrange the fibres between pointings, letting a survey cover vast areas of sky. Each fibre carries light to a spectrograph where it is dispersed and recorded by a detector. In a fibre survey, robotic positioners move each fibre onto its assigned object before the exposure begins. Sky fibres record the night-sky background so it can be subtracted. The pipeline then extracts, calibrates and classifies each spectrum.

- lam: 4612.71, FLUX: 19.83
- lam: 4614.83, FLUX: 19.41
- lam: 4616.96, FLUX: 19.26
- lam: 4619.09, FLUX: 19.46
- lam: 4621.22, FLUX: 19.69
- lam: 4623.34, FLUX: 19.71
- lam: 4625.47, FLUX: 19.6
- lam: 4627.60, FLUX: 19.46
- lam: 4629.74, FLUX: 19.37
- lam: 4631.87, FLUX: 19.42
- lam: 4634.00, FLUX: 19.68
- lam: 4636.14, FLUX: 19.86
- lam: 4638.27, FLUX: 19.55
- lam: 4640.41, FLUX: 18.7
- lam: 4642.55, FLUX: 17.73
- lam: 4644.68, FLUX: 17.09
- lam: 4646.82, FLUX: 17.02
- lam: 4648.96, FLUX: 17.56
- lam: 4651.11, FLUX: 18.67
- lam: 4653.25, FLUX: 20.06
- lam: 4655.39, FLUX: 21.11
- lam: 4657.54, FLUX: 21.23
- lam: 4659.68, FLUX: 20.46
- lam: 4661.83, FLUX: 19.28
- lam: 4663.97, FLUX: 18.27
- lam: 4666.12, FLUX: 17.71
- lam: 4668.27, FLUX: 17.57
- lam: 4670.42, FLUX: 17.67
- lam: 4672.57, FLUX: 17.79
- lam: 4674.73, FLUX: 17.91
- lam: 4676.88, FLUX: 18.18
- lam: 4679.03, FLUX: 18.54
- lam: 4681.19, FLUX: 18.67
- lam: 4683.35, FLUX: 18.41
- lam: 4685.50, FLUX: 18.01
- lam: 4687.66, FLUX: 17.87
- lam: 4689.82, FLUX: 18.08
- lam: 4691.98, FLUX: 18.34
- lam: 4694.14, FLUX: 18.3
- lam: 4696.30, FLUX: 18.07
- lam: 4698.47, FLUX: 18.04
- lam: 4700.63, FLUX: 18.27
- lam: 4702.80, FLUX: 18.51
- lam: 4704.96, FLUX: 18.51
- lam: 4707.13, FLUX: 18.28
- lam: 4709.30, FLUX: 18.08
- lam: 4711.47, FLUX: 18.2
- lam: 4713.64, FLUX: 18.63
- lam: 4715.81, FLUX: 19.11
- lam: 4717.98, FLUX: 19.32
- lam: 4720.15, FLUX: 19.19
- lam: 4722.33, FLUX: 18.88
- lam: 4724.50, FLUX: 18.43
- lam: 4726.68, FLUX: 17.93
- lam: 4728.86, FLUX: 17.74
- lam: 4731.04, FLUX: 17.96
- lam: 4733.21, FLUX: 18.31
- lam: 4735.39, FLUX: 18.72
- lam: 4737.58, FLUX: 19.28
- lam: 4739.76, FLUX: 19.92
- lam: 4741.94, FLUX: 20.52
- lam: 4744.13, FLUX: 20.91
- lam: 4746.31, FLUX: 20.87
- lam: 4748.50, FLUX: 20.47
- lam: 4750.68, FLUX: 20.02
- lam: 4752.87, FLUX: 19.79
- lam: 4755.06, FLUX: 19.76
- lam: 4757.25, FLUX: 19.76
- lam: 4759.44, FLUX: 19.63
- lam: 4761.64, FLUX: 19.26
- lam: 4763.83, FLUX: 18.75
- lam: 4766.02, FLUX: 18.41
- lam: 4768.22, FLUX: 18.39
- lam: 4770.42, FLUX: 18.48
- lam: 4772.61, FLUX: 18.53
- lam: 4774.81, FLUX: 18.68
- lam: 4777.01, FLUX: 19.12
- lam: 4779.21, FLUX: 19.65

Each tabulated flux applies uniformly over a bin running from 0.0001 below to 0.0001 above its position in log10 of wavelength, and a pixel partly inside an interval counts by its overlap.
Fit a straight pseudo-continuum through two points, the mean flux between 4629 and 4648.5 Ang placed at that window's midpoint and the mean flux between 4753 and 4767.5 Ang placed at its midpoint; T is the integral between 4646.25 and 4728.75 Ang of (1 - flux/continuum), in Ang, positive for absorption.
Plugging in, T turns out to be 1.7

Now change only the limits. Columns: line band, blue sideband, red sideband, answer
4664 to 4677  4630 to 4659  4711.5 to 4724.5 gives 0.83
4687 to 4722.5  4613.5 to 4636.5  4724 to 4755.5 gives 1.79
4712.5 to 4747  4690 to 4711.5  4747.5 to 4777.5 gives -0.70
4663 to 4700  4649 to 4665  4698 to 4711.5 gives 1.74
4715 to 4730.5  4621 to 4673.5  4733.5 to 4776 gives 0.55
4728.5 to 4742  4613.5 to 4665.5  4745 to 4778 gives 0.32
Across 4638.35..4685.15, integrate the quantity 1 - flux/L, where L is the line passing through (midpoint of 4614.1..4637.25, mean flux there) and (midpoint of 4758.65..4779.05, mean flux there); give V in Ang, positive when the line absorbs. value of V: 1.92 Ang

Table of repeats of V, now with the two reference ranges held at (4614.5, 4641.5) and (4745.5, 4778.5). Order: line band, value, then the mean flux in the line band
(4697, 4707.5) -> 0.58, 18.3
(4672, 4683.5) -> 0.68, 18.2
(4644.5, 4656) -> 0.50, 18.6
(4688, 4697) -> 0.57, 18.2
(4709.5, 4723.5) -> 0.39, 18.8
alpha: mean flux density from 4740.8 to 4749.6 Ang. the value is 20.7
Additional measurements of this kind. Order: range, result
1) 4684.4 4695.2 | 18.1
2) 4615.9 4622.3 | 19.5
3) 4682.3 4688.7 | 18.1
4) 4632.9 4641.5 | 19.4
